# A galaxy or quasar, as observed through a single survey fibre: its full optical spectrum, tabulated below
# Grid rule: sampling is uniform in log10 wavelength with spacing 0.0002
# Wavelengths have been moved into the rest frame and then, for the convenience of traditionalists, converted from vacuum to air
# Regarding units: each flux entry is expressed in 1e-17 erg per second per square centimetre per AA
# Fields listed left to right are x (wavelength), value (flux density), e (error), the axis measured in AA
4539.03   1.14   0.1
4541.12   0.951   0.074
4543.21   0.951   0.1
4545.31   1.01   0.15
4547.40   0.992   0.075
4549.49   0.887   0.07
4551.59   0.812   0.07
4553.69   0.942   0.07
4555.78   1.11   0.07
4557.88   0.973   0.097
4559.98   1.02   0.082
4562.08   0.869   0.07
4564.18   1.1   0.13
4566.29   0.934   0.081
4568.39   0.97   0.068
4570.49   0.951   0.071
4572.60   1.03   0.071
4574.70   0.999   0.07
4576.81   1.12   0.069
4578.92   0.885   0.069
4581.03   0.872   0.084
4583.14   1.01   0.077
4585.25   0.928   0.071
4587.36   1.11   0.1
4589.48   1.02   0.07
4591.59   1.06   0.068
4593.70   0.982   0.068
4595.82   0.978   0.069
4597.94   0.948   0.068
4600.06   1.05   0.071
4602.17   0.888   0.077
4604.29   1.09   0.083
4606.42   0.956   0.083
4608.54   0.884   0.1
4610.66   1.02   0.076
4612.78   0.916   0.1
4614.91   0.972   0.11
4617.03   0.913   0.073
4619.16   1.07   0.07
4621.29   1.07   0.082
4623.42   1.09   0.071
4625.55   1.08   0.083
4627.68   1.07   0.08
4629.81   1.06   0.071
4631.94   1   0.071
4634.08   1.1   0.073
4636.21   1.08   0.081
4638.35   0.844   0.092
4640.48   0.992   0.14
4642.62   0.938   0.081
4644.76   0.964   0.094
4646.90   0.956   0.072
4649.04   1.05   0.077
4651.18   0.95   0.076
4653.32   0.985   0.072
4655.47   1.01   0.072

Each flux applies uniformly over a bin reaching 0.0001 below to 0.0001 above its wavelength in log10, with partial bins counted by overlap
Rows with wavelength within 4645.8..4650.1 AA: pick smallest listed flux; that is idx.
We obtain 0.956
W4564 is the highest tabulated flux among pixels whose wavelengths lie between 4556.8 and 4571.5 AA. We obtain 1.1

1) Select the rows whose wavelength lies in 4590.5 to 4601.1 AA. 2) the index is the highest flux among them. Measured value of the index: 1.06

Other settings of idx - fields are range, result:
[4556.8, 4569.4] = 0.869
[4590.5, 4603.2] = 0.888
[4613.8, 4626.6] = 0.913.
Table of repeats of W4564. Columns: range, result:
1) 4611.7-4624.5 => 1.09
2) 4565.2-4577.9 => 1.12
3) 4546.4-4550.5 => 0.992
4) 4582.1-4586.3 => 1.01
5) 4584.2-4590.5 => 1.11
